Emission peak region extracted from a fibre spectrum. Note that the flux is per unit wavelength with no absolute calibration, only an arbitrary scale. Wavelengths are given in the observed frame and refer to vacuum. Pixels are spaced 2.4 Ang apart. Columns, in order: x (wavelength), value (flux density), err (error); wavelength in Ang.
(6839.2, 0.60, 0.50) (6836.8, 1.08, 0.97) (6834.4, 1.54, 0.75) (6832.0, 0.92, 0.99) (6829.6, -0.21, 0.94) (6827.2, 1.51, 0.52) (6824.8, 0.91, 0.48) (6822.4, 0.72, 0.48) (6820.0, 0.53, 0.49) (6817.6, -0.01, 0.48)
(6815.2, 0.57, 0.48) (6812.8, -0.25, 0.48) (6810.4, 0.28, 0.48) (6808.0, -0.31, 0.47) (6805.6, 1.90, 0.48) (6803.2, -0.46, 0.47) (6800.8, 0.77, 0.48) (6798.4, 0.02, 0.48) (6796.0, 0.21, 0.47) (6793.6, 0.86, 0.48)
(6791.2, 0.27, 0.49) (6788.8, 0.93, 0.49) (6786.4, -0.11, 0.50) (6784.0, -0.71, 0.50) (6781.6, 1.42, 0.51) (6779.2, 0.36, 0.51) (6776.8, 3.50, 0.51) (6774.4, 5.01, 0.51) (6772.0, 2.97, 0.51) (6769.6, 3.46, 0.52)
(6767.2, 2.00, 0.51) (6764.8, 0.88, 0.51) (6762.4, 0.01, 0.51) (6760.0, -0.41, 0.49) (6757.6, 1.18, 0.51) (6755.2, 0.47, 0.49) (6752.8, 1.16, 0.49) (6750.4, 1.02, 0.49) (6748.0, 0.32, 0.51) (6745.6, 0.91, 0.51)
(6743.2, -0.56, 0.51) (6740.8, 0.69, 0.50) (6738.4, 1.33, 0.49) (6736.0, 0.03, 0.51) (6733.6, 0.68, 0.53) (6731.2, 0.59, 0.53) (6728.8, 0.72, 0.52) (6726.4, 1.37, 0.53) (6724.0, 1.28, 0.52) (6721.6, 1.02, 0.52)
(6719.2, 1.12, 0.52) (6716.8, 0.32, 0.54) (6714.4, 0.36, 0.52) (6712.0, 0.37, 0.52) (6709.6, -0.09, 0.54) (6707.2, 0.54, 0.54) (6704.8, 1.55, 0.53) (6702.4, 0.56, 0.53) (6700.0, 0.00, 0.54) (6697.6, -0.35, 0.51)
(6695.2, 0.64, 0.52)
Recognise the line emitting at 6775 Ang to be [O II]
